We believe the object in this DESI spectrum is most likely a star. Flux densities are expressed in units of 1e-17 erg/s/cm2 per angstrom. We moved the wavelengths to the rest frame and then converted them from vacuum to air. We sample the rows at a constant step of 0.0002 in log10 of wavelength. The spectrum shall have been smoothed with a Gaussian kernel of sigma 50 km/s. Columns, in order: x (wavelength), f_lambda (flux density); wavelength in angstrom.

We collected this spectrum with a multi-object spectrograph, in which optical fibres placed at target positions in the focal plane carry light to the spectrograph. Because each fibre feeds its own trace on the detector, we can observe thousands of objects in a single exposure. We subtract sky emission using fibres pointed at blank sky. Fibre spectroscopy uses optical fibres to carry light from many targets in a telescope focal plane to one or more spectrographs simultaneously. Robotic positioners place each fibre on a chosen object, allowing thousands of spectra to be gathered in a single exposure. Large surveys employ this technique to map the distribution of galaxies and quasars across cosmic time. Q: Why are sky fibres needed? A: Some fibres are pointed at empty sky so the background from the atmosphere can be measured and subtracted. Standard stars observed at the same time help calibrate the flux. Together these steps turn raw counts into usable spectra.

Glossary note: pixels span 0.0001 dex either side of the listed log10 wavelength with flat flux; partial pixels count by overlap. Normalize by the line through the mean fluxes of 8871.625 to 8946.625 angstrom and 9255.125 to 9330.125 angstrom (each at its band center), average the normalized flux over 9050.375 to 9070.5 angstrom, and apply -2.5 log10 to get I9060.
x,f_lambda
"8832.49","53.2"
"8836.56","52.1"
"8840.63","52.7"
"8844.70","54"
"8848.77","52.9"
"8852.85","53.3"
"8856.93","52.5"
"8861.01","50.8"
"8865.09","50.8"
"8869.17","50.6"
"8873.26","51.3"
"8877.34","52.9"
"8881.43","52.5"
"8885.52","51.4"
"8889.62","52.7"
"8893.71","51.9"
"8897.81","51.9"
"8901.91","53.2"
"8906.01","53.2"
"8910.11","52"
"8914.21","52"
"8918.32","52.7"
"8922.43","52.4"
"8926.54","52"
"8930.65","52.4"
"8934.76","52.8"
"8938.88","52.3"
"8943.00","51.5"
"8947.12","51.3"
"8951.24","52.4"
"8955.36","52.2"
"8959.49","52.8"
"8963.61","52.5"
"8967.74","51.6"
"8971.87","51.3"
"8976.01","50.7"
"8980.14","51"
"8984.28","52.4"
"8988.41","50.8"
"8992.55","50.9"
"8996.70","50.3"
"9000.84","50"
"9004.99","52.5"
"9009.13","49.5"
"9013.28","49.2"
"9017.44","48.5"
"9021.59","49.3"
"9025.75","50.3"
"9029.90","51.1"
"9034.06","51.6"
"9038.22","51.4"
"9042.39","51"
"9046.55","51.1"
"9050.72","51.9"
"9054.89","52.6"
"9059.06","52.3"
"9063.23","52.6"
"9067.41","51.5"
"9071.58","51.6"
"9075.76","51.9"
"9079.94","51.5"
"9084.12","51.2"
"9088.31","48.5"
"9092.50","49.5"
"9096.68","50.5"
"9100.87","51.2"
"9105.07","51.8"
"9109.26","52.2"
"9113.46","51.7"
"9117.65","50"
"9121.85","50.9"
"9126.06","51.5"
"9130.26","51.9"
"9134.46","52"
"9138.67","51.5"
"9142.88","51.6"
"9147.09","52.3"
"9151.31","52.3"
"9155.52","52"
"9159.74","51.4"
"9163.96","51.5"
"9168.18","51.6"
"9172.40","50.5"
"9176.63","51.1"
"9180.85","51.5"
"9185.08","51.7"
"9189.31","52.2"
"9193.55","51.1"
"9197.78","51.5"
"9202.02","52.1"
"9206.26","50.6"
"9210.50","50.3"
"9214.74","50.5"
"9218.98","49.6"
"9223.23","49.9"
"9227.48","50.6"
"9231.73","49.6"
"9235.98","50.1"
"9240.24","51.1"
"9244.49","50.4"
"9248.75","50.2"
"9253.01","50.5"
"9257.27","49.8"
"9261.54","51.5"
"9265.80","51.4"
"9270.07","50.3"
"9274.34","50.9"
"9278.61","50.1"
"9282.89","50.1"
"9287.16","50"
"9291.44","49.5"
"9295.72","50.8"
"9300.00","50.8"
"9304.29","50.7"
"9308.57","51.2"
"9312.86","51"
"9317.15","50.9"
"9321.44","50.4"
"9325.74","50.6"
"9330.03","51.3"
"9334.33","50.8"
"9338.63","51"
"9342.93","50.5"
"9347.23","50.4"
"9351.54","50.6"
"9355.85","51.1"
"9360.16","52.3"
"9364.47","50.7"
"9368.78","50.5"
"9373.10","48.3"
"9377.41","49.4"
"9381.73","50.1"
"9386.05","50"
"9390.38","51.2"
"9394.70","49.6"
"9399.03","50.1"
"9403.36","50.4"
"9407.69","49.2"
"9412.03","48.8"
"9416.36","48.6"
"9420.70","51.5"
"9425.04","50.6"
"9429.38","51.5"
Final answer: -0.01 mag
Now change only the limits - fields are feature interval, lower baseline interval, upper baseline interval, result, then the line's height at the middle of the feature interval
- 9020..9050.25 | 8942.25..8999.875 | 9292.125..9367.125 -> 0.01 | 51.4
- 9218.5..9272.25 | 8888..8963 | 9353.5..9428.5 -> 0.01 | 50.8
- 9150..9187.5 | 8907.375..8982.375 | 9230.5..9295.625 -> -0.01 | 50.9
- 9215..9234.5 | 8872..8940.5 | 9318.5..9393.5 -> 0.02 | 51.1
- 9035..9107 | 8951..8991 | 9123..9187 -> 0.01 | 51.7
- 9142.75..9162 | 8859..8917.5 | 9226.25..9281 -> -0.02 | 50.9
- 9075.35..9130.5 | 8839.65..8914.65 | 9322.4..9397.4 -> 0.01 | 51.4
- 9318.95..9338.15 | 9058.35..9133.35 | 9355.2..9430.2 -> -0.01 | 50.4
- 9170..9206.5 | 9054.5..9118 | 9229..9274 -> -0.01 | 50.8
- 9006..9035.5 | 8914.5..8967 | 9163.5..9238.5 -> 0.04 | 51.8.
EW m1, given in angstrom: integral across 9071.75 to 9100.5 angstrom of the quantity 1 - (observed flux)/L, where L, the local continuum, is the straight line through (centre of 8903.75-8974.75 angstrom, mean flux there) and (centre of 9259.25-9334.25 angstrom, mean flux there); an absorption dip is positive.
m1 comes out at 0.5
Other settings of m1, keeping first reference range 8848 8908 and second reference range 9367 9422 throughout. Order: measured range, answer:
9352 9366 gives -0.38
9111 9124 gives 0.03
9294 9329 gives -0.46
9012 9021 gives 0.45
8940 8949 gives 0.05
